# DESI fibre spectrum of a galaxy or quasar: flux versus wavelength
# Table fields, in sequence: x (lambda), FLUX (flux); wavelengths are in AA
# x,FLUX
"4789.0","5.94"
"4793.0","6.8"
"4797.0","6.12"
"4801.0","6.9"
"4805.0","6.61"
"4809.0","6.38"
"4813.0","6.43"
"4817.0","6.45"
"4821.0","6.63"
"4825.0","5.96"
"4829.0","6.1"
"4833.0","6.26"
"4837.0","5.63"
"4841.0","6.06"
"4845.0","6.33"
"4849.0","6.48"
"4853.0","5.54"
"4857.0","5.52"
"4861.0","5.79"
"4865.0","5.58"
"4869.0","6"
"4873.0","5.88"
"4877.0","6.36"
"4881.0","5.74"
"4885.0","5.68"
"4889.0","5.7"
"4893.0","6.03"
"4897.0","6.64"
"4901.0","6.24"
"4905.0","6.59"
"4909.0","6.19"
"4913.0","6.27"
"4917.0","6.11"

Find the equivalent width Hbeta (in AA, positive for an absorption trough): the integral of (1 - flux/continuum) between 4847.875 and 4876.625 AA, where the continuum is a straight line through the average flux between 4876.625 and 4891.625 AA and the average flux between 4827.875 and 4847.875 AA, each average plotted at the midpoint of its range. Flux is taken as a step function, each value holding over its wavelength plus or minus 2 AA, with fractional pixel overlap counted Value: 0.54 AA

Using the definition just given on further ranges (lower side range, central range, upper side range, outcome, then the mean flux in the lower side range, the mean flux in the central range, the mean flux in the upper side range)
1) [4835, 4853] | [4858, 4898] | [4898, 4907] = 2.35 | 6.06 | 5.91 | 6.44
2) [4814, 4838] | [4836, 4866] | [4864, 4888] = 0.79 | 6.21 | 5.88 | 5.88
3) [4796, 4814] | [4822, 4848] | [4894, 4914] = 1.51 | 6.51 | 6.09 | 6.37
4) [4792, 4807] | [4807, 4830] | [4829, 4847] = 0.01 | 6.59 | 6.33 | 6.07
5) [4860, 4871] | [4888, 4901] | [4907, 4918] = -0.28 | 5.79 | 6.17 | 6.2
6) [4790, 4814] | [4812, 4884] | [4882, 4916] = 3.59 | 6.52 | 6.03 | 6.15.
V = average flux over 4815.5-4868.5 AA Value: 6.02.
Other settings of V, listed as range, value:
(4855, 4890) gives 5.81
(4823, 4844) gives 6.02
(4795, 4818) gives 6.48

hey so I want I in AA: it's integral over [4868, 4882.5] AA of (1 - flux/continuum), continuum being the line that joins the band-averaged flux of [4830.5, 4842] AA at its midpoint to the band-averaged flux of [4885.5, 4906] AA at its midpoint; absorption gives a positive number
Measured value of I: 0.3 AA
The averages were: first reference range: 5.98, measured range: 6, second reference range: 6.18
